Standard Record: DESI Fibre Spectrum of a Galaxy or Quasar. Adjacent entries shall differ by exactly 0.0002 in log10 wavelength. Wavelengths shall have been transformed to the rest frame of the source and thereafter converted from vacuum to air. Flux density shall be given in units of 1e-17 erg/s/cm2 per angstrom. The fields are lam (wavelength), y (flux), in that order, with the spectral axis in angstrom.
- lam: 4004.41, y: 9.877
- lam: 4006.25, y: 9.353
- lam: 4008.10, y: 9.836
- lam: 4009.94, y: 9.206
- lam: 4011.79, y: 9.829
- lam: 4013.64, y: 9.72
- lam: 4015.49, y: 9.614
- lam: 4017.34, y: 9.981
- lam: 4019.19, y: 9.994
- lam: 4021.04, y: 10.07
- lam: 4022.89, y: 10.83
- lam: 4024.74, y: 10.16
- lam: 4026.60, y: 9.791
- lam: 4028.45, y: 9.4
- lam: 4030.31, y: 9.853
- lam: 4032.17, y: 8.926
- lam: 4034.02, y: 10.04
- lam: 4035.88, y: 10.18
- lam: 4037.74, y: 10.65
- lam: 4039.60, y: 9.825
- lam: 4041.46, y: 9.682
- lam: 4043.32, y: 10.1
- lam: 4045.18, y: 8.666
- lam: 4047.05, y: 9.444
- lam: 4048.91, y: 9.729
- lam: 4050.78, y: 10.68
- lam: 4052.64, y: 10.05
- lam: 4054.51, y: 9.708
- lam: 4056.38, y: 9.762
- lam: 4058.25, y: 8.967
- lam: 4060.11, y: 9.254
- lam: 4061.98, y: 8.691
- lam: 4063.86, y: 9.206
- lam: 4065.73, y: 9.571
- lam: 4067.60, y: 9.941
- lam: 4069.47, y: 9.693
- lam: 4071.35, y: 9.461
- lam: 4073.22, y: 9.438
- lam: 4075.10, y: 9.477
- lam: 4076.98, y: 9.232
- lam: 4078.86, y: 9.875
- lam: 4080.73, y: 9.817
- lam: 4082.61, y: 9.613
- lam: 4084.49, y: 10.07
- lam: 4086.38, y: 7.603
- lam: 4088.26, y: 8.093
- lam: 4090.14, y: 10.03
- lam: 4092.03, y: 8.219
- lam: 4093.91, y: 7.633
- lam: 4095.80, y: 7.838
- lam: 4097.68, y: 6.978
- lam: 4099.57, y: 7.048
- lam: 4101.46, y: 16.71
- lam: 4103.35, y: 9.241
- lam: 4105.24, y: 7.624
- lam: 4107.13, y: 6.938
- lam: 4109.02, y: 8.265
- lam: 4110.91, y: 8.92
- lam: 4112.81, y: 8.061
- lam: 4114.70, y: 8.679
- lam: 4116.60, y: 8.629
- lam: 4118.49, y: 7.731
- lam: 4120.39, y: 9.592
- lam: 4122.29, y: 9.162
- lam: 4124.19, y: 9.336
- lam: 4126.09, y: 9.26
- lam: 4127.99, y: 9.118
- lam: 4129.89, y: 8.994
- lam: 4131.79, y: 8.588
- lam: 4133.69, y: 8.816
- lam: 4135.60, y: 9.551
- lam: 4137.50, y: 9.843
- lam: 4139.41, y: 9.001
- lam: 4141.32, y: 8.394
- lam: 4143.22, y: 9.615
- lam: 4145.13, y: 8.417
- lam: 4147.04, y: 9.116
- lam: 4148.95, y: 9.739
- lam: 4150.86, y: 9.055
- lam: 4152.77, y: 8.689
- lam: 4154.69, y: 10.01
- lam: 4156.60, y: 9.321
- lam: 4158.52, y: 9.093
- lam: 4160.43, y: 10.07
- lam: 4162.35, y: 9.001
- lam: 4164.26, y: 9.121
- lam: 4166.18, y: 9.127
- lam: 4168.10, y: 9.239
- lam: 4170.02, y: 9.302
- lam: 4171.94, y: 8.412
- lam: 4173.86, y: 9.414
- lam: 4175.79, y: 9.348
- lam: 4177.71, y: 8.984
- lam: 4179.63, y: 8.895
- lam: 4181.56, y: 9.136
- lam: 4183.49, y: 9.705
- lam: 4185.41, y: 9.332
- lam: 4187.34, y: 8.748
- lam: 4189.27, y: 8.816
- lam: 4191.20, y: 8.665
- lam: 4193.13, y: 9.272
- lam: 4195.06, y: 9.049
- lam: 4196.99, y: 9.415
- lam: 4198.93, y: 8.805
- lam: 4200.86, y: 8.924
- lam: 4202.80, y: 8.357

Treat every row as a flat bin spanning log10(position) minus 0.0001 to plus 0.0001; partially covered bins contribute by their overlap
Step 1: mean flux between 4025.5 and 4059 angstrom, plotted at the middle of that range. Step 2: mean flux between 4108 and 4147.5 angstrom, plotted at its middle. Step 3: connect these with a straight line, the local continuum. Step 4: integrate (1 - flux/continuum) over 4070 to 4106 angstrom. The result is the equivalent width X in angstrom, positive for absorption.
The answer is 0.49 angstrom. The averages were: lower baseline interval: 9.75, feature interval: 9.17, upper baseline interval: 8.9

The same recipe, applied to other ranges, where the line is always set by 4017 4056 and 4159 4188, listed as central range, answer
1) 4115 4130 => 0.8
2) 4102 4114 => 1.3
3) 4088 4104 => 0.8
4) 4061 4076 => 0.5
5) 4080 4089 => 0.6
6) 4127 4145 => 0.6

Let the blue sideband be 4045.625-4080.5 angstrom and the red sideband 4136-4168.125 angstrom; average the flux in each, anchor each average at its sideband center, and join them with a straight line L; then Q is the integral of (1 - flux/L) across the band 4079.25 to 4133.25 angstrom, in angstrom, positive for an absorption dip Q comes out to 3.1 angstrom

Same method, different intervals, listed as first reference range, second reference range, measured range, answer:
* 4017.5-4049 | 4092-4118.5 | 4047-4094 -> -0.9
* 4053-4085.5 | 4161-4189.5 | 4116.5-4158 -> 0.7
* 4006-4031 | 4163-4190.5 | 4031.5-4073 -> 0.2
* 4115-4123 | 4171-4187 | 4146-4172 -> -0.7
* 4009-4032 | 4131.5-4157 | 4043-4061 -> 0.1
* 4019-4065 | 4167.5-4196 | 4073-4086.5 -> 0.1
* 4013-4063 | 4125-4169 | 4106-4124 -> 1.7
